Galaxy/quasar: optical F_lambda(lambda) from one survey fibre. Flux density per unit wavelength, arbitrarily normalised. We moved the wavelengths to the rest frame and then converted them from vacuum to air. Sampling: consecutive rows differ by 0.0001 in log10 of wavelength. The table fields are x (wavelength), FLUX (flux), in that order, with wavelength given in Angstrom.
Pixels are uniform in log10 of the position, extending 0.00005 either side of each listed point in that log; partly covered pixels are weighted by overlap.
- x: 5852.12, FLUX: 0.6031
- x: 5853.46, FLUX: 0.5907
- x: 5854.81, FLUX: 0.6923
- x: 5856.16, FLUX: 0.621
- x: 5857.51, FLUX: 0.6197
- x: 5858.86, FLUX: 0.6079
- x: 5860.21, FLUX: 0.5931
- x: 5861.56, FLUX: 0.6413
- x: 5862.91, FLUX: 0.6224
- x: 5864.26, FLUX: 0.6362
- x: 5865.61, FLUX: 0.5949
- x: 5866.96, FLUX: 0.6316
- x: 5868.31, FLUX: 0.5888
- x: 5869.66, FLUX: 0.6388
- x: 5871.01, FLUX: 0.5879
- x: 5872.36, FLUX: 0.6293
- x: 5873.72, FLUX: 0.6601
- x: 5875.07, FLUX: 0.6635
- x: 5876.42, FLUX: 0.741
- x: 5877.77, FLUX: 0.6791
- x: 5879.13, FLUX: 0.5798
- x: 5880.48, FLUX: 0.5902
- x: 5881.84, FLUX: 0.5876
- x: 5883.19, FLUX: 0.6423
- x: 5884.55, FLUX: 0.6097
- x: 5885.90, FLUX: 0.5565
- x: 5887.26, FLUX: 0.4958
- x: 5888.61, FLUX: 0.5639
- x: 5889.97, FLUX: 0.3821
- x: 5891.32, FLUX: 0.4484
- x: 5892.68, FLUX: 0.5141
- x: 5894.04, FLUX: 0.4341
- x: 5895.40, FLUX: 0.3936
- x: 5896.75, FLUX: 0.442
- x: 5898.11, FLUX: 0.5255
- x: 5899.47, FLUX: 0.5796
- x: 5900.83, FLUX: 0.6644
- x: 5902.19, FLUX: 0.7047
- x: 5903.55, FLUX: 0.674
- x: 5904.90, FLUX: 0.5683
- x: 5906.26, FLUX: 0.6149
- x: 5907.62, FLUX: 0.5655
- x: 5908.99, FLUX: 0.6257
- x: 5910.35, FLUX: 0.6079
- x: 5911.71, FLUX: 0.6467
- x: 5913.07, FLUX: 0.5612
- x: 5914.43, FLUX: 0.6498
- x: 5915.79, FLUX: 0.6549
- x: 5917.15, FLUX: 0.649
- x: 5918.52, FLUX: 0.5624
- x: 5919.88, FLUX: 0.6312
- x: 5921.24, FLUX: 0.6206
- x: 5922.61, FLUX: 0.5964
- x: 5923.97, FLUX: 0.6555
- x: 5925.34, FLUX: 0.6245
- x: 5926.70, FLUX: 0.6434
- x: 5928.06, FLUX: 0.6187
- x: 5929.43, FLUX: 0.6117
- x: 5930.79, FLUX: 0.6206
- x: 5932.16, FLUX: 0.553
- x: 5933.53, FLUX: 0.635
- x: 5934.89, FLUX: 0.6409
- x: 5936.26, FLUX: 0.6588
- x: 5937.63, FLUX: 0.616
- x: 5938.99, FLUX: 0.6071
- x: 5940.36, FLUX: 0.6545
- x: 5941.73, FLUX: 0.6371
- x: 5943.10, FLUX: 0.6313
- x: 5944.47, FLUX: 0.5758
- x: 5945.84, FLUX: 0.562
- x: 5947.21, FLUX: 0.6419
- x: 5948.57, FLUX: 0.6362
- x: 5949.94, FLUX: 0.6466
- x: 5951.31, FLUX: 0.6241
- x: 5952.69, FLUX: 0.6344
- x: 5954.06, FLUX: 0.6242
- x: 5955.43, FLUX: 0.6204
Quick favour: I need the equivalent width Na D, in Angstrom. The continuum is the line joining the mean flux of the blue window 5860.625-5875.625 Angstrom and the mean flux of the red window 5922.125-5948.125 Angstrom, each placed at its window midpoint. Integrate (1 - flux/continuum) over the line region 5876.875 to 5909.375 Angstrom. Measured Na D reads 3.3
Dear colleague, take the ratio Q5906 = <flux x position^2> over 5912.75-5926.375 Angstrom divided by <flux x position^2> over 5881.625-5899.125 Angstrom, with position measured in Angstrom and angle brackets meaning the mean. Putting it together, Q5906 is 1.2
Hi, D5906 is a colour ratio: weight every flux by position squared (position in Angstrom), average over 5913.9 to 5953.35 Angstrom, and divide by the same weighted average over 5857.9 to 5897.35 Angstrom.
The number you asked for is 1.10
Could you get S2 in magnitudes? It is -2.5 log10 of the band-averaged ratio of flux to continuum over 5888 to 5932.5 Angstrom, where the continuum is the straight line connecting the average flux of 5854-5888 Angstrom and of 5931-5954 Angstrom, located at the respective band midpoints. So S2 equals 0.070 mag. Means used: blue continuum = 0.62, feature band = 0.582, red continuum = 0.622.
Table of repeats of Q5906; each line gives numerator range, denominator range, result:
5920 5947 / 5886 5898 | 1.35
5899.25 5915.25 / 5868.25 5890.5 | 1.05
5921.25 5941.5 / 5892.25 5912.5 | 1.10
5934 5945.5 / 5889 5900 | 1.36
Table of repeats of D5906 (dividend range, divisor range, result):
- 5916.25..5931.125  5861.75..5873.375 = 1.02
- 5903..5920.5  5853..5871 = 1.01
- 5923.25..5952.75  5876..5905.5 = 1.13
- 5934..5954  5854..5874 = 1.03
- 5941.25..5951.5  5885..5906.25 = 1.18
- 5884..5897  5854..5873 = 0.79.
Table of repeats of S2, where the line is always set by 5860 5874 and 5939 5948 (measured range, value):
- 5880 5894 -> 0.162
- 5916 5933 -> 0.001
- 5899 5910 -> -0.011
